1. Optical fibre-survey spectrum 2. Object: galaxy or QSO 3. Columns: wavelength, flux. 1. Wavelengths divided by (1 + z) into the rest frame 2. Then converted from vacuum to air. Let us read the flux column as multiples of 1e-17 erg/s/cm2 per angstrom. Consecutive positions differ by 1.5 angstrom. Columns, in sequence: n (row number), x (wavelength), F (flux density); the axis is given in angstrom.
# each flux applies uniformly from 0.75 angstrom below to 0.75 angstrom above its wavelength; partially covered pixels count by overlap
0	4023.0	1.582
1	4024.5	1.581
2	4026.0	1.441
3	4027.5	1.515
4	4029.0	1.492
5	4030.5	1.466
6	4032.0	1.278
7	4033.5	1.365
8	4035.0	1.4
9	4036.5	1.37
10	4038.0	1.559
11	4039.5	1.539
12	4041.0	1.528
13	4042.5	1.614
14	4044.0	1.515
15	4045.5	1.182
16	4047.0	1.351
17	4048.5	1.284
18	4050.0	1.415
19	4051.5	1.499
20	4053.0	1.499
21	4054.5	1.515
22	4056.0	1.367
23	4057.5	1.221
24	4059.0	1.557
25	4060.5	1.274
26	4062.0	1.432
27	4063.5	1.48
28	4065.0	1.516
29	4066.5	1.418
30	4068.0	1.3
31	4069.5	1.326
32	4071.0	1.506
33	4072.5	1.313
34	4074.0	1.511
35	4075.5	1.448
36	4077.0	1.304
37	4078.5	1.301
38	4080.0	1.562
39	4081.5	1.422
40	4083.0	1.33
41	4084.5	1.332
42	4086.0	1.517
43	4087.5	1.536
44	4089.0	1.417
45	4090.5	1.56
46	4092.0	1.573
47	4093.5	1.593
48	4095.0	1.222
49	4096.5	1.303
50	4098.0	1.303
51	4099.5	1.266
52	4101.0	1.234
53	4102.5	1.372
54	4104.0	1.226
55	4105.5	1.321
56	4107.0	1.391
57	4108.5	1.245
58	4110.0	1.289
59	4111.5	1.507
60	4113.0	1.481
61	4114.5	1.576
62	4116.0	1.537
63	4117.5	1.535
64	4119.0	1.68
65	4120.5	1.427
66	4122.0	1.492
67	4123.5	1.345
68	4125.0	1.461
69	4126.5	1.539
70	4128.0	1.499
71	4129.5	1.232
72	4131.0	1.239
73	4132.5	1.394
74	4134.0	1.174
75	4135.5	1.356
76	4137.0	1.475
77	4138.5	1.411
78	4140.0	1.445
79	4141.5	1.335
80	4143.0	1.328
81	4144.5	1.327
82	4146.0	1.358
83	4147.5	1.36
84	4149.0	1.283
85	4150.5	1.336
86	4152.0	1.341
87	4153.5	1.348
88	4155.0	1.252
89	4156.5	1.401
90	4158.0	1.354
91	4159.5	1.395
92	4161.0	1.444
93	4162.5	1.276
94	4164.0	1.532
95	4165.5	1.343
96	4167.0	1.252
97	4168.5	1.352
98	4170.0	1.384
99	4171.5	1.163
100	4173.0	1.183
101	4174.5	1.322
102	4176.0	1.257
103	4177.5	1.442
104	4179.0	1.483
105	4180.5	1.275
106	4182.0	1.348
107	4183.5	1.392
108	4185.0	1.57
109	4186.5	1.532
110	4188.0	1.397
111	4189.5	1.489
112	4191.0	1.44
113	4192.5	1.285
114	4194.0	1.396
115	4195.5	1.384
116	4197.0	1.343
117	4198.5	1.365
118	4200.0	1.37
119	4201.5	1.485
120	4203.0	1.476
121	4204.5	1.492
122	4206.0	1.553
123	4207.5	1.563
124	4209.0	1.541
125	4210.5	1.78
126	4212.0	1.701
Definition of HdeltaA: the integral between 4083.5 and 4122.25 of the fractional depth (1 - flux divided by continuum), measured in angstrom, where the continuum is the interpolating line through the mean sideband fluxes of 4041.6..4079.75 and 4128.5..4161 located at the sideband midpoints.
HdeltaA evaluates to -1.2 angstrom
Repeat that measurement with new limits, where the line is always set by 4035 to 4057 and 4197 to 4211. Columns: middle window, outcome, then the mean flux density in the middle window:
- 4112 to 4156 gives 2.22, 1.4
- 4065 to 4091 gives 0.61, 1.42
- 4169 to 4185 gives 1.65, 1.34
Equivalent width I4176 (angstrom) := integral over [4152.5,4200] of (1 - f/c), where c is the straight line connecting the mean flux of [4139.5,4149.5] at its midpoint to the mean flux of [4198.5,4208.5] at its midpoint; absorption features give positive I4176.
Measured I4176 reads 1.7 angstrom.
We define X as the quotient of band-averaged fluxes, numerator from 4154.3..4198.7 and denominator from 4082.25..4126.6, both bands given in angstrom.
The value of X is 0.96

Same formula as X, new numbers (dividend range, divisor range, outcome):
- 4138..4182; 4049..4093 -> 0.94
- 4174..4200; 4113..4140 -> 0.97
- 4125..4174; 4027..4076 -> 0.95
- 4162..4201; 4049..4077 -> 0.97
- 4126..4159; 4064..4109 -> 0.97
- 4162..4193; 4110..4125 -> 0.92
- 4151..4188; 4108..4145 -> 0.96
